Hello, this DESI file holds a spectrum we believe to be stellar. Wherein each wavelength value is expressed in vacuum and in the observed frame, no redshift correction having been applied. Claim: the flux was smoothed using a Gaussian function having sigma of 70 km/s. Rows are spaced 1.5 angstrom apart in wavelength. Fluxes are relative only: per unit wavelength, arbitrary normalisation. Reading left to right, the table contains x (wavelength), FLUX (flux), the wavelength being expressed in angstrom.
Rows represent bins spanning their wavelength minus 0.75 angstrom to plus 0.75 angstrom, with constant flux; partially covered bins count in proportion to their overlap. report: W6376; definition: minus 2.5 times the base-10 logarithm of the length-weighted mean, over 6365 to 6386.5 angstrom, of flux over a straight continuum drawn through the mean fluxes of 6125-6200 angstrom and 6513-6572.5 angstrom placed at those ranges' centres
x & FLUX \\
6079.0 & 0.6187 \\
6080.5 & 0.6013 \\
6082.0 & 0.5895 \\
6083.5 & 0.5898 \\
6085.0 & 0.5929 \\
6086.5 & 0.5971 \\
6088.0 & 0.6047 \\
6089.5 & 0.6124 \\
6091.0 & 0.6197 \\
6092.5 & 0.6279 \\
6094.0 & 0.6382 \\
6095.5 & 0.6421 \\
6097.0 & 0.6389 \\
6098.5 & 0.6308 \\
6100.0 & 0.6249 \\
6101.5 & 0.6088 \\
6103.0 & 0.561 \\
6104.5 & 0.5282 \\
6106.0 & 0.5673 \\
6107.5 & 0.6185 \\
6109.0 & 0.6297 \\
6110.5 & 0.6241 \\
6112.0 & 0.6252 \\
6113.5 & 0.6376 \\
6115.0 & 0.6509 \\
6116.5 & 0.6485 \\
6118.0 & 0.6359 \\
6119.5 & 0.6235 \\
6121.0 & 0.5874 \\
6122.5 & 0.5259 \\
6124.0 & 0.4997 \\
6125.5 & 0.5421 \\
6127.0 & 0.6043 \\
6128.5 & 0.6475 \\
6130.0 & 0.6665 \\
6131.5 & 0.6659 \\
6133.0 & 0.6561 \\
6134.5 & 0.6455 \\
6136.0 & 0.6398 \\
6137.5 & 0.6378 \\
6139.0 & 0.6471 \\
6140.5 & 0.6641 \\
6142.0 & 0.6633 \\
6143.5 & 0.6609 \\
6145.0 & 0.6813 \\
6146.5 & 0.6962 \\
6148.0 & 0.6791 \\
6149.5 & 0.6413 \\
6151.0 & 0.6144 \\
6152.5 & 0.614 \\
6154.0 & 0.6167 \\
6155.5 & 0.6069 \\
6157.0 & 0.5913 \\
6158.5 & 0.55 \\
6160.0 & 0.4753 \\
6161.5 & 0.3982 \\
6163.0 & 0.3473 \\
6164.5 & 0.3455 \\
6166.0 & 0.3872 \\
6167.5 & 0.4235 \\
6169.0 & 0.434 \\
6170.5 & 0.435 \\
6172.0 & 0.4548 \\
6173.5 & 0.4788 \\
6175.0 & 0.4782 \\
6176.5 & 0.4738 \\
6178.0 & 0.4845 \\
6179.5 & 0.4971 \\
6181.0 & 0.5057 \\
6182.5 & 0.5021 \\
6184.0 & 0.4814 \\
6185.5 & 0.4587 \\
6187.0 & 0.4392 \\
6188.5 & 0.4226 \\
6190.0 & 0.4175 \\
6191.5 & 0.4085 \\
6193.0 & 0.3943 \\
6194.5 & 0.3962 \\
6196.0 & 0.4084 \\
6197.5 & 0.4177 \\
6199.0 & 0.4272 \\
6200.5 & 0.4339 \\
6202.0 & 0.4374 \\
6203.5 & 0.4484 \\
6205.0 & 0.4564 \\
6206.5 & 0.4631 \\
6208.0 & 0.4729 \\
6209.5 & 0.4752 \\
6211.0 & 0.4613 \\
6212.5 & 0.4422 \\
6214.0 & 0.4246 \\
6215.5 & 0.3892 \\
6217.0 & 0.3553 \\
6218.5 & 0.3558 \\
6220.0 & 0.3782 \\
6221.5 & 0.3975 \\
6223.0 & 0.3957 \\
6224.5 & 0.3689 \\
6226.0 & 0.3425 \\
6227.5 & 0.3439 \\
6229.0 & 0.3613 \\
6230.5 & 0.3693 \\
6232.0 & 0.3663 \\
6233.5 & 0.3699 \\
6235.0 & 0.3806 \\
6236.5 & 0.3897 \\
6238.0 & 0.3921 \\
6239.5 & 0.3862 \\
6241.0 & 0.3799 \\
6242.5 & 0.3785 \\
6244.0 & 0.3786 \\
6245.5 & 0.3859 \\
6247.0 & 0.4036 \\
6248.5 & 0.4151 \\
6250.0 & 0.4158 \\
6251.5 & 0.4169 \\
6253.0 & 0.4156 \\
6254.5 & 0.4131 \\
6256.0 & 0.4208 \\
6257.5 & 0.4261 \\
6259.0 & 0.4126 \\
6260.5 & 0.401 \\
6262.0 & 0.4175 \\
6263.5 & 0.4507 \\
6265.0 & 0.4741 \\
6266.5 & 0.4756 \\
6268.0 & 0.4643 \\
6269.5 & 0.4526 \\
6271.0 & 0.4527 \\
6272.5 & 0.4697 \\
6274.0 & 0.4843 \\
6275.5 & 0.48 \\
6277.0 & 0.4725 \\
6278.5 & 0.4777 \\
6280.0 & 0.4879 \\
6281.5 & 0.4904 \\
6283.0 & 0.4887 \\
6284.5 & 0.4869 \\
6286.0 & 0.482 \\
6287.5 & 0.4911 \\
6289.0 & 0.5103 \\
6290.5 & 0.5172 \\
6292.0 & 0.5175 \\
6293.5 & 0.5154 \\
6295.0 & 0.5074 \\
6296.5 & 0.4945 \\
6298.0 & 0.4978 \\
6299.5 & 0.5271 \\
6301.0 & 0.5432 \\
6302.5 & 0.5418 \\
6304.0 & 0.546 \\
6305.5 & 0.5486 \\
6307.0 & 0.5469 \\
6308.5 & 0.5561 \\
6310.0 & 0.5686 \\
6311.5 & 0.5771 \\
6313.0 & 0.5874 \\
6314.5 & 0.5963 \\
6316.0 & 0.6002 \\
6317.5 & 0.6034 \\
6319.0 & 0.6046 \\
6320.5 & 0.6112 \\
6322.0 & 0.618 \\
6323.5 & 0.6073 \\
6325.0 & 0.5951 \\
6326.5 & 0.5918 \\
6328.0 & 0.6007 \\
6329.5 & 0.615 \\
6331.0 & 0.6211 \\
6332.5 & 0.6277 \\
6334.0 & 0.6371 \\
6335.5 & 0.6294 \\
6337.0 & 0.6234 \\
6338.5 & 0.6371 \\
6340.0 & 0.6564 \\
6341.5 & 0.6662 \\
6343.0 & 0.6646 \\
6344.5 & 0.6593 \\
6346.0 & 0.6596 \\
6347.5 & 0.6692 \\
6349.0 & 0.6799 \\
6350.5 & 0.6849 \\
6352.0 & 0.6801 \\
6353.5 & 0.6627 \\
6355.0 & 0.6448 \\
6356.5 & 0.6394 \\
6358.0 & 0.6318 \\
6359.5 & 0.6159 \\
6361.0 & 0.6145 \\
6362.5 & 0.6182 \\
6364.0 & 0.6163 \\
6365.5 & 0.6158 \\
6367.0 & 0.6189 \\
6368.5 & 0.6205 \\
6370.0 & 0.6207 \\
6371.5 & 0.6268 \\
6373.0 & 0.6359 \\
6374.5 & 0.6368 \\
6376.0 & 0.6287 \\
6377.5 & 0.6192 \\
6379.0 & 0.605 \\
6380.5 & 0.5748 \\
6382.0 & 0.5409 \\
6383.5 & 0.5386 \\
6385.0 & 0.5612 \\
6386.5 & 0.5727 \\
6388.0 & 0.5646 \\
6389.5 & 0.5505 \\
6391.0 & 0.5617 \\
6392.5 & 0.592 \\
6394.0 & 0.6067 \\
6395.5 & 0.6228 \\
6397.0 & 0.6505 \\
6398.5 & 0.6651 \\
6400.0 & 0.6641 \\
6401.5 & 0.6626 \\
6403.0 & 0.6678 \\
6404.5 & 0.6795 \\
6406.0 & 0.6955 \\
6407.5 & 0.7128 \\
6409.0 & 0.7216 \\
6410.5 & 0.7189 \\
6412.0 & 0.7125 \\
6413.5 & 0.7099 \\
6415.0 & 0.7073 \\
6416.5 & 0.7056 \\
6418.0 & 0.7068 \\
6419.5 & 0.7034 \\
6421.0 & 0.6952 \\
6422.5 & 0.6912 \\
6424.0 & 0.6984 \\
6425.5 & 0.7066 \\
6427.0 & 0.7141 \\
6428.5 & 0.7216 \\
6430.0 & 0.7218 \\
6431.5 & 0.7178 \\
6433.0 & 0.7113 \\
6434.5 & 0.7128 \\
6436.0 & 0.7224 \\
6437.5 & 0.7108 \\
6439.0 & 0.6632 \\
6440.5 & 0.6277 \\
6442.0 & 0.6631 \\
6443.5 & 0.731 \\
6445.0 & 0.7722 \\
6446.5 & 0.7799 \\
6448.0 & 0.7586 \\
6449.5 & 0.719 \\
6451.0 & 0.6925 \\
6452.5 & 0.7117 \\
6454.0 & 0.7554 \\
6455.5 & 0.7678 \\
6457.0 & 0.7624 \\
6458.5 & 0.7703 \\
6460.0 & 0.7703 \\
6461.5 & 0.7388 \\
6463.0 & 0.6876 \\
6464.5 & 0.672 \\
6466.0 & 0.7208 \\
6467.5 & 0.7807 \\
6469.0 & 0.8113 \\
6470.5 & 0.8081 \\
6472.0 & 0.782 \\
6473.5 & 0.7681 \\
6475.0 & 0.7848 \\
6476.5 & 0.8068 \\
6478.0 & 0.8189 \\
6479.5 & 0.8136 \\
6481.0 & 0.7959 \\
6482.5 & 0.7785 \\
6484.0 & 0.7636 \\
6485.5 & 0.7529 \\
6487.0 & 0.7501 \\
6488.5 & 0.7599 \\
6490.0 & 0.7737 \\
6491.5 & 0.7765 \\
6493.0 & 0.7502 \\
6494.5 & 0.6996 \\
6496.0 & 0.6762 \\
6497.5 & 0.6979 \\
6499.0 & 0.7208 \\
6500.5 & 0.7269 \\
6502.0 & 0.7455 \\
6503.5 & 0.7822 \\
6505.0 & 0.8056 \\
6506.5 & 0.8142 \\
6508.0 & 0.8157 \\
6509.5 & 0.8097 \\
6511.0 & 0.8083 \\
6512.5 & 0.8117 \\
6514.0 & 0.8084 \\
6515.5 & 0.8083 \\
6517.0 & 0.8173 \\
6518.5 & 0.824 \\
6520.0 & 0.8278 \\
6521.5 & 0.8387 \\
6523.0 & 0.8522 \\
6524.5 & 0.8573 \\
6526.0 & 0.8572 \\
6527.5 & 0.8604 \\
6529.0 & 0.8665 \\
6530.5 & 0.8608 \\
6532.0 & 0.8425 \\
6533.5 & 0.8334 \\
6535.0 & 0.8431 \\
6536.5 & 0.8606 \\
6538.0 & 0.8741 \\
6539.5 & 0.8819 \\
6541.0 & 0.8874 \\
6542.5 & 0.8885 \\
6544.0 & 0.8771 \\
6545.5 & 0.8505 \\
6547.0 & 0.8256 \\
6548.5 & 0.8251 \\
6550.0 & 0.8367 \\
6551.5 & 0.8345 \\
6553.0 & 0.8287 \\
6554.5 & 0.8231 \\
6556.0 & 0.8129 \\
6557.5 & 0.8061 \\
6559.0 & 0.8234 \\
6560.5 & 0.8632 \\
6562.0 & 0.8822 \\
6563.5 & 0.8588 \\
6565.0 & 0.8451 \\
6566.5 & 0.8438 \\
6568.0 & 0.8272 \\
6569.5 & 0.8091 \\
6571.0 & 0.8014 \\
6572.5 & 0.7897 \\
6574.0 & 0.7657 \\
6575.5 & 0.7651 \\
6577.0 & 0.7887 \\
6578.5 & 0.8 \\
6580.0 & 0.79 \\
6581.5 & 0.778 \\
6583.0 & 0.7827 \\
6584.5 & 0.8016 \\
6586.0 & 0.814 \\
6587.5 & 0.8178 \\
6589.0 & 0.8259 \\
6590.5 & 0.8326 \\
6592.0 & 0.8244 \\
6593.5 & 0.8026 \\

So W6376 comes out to 0.17 mag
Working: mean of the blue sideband 0.528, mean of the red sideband 0.842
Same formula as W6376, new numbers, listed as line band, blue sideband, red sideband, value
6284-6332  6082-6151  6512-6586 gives 0.27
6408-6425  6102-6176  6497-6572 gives 0.07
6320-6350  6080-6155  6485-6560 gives 0.14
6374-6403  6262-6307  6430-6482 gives 0.08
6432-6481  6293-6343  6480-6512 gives -0.03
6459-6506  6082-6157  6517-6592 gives 0.05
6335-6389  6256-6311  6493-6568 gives -0.06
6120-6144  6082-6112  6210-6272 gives -0.12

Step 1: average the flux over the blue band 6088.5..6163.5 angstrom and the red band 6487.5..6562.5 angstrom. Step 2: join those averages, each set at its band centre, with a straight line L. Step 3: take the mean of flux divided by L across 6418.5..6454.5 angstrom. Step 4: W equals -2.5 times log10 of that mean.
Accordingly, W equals 0.09 mag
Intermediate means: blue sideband 0.61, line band 0.712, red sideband 0.817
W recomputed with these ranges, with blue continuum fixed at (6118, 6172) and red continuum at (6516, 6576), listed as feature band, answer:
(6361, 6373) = 0.163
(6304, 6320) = 0.184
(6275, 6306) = 0.306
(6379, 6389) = 0.287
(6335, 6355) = 0.075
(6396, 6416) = 0.087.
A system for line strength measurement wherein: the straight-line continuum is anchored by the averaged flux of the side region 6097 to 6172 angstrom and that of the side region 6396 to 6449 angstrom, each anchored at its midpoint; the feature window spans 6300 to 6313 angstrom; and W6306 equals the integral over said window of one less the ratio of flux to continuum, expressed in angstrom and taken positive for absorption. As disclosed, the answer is 2.0 angstrom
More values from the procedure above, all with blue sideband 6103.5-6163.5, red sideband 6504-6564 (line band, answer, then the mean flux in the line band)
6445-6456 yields 0.7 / 0.742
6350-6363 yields 1.6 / 0.643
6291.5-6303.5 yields 3.1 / 0.519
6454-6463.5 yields 0.5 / 0.752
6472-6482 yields 0.1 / 0.796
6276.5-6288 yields 3.5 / 0.485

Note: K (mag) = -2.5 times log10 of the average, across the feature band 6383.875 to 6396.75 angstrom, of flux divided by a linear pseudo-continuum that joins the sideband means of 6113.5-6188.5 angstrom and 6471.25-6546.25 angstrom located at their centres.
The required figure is 0.24 mag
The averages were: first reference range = 0.557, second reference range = 0.806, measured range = 0.581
